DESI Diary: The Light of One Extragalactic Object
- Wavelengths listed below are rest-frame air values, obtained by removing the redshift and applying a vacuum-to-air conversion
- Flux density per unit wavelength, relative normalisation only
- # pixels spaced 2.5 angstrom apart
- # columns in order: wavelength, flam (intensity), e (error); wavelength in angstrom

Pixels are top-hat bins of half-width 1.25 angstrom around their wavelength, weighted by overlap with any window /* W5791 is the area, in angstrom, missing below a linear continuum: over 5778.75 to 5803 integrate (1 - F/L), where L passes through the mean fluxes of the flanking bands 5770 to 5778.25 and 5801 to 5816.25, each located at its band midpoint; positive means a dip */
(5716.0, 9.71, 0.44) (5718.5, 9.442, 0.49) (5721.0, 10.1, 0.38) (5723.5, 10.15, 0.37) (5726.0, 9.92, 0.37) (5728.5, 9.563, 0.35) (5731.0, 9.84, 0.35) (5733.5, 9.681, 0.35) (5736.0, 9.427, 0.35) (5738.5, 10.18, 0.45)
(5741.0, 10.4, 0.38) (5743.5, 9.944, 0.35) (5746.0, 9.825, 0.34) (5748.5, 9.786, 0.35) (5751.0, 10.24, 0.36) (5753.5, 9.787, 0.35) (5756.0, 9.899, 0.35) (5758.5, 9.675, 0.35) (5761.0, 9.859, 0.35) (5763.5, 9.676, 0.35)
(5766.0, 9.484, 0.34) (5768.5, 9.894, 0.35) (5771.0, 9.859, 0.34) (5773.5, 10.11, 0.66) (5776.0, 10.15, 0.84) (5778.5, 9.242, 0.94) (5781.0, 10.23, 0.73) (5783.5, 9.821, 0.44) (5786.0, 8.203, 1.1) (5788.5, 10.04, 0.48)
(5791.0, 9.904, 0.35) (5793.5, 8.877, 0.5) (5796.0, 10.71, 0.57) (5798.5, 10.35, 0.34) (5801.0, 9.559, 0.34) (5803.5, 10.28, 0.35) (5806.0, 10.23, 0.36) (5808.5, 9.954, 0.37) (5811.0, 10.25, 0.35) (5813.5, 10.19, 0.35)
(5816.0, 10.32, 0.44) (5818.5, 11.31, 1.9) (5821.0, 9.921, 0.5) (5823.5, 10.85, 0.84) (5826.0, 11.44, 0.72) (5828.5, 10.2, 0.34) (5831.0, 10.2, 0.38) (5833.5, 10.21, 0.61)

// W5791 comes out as 0.7 angstrom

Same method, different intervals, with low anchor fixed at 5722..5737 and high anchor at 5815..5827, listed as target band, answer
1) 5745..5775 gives 0.8 angstrom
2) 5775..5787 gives 0.9 angstrom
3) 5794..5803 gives 0.4 angstrom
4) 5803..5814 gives 0.5 angstrom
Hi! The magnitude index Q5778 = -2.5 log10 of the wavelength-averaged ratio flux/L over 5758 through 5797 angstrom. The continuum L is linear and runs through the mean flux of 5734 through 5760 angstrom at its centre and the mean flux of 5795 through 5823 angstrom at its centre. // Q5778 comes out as 0.04 mag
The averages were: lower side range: 9.91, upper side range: 10.3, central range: 9.73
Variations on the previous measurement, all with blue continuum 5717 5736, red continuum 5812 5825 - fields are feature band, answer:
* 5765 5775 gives 0.031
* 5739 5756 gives -0.005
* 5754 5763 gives 0.027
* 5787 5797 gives 0.054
